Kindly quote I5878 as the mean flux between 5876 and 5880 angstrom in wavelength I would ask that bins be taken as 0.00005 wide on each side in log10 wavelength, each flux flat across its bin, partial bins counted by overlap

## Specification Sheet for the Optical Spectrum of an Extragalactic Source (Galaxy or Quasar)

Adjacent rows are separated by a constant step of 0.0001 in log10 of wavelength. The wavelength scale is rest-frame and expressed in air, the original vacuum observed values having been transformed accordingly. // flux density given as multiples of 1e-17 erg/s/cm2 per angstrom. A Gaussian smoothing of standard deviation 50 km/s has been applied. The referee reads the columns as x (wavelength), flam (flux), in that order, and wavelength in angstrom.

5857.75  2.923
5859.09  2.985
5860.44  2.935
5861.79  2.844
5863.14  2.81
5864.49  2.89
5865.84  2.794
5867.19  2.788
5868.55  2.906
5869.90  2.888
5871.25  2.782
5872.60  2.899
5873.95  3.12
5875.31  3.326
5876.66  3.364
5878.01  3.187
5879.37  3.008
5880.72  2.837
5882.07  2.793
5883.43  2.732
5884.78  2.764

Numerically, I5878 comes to 3.19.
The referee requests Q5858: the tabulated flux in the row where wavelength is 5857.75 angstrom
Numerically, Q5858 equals 2.923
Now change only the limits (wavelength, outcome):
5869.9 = 2.888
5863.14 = 2.81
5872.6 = 2.899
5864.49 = 2.89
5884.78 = 2.764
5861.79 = 2.844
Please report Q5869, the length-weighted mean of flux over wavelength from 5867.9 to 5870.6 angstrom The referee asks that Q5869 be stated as 2.9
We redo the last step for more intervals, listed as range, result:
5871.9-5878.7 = 3.18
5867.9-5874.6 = 2.92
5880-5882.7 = 2.83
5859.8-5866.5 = 2.85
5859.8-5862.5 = 2.89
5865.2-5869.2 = 2.82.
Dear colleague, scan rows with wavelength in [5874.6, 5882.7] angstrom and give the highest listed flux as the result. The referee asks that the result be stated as 3.364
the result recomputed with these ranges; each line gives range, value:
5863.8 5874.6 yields 3.12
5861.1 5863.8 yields 2.844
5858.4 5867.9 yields 2.985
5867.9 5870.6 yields 2.906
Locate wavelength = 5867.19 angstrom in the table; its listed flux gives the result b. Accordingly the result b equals 2.788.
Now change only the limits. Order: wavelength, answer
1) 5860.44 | 2.935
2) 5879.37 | 3.008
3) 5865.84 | 2.794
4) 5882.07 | 2.793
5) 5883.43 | 2.732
